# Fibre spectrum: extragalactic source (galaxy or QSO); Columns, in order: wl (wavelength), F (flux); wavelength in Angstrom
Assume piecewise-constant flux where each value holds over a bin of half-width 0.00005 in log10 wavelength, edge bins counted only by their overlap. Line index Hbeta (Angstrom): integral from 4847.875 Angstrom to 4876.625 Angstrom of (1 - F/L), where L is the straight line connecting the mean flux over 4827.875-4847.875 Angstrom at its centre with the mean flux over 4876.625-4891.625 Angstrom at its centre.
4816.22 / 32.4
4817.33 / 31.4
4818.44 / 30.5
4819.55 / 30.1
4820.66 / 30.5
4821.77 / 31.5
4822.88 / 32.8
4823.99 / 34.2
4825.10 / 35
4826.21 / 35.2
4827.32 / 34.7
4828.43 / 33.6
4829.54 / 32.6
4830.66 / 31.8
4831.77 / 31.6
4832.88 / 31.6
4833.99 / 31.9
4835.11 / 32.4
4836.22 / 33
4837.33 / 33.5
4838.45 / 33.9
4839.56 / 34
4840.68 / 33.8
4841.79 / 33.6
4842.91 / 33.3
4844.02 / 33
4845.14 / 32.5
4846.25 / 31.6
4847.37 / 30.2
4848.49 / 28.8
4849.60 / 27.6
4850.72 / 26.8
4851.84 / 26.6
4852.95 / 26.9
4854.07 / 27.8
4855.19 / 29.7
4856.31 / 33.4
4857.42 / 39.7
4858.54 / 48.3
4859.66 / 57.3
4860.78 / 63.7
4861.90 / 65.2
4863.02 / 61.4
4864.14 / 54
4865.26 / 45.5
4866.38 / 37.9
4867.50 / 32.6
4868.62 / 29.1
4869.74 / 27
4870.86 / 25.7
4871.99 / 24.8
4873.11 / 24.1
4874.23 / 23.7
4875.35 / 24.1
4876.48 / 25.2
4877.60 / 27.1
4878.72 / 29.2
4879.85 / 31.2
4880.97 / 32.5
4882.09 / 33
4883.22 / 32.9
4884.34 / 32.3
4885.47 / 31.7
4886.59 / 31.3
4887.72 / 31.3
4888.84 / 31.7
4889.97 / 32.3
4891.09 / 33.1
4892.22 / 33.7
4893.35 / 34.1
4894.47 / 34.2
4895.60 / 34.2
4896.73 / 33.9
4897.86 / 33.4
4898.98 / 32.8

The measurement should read -3.77 Angstrom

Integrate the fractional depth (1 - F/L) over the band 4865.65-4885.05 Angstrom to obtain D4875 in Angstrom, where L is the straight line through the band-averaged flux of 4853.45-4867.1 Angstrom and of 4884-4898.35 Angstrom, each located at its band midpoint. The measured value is 5.2 Angstrom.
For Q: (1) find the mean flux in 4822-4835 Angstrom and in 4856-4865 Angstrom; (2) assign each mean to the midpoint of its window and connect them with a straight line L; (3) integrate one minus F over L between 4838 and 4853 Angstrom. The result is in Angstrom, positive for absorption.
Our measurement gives 4.3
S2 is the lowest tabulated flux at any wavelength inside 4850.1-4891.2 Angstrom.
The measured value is 23.7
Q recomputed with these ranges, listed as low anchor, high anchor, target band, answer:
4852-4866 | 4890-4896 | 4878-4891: 1.7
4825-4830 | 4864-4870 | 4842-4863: -0.7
